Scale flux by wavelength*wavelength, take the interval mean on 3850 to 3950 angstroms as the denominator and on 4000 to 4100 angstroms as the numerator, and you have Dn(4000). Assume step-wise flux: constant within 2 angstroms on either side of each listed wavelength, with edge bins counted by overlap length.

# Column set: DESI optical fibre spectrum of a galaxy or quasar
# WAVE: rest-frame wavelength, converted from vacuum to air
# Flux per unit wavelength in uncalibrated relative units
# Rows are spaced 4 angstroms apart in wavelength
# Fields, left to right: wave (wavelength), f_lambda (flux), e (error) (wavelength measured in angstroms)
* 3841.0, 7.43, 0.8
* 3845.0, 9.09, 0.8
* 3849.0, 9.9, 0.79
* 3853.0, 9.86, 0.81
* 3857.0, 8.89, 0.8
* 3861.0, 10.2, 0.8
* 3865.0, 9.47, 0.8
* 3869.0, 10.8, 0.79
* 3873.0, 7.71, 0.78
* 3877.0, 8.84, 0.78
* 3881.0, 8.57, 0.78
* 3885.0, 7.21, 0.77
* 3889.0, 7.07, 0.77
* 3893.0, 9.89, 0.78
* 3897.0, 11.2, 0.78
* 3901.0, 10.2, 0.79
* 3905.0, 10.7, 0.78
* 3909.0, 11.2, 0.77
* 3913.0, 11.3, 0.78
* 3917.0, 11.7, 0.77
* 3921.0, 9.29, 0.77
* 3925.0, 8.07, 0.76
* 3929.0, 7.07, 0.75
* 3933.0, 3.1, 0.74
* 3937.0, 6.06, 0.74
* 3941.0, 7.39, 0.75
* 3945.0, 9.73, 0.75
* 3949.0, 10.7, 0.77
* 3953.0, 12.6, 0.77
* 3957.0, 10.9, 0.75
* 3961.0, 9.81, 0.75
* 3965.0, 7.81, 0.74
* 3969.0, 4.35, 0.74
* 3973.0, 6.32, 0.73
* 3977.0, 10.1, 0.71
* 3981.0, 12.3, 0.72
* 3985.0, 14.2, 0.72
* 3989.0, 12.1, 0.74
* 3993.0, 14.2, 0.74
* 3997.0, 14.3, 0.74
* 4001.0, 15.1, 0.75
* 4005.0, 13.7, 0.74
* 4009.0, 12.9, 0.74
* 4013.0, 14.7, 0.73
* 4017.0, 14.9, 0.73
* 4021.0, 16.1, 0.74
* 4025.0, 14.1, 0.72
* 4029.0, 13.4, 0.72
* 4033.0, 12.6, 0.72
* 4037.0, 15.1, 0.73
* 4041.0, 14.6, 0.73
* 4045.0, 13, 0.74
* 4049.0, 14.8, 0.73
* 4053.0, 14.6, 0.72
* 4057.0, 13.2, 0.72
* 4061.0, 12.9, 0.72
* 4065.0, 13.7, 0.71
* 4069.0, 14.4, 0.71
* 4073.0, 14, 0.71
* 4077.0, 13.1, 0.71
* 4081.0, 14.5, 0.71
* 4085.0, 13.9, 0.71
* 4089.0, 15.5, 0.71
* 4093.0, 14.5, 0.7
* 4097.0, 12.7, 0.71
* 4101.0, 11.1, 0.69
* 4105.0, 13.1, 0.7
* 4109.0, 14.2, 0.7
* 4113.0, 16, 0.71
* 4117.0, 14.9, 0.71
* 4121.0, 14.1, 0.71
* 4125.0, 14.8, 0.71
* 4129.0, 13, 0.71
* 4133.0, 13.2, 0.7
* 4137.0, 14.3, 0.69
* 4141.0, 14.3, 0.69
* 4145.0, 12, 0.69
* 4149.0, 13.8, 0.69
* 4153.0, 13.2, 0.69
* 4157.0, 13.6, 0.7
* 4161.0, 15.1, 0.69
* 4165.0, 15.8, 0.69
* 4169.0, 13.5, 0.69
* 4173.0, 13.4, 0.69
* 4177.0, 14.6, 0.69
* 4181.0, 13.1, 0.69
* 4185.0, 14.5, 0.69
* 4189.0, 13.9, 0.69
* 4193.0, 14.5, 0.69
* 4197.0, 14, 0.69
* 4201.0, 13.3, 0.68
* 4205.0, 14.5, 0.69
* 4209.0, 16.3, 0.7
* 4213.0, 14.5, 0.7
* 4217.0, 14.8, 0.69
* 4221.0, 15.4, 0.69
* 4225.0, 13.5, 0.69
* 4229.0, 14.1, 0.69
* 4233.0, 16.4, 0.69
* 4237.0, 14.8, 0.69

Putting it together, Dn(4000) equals 1.7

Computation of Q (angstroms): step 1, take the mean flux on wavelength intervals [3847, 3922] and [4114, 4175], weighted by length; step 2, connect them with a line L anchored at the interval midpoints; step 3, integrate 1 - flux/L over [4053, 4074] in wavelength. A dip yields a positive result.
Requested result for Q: -1.8 angstroms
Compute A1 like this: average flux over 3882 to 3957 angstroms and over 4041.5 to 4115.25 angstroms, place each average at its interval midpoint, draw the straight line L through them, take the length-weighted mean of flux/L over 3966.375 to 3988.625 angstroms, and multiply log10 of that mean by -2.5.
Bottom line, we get 0.14 mag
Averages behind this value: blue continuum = 9.18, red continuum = 13.9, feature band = 9.6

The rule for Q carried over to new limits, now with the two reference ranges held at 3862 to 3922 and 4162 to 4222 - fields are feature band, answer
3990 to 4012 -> -5.0 angstroms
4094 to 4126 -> -1.8 angstroms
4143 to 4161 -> 0.5 angstroms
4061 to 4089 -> -3.1 angstroms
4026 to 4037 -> -1.5 angstroms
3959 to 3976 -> 5.7 angstroms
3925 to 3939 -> 6.1 angstroms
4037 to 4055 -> -3.3 angstroms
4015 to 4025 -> -3.0 angstroms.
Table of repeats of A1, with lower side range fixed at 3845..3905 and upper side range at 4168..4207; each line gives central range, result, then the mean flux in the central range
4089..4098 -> -0.13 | 14.1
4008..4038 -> -0.23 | 14.2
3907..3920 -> -0.14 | 11.2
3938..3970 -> 0.14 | 9.21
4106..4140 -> -0.10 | 14.3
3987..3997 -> -0.21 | 13.4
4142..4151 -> 0.02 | 13.1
